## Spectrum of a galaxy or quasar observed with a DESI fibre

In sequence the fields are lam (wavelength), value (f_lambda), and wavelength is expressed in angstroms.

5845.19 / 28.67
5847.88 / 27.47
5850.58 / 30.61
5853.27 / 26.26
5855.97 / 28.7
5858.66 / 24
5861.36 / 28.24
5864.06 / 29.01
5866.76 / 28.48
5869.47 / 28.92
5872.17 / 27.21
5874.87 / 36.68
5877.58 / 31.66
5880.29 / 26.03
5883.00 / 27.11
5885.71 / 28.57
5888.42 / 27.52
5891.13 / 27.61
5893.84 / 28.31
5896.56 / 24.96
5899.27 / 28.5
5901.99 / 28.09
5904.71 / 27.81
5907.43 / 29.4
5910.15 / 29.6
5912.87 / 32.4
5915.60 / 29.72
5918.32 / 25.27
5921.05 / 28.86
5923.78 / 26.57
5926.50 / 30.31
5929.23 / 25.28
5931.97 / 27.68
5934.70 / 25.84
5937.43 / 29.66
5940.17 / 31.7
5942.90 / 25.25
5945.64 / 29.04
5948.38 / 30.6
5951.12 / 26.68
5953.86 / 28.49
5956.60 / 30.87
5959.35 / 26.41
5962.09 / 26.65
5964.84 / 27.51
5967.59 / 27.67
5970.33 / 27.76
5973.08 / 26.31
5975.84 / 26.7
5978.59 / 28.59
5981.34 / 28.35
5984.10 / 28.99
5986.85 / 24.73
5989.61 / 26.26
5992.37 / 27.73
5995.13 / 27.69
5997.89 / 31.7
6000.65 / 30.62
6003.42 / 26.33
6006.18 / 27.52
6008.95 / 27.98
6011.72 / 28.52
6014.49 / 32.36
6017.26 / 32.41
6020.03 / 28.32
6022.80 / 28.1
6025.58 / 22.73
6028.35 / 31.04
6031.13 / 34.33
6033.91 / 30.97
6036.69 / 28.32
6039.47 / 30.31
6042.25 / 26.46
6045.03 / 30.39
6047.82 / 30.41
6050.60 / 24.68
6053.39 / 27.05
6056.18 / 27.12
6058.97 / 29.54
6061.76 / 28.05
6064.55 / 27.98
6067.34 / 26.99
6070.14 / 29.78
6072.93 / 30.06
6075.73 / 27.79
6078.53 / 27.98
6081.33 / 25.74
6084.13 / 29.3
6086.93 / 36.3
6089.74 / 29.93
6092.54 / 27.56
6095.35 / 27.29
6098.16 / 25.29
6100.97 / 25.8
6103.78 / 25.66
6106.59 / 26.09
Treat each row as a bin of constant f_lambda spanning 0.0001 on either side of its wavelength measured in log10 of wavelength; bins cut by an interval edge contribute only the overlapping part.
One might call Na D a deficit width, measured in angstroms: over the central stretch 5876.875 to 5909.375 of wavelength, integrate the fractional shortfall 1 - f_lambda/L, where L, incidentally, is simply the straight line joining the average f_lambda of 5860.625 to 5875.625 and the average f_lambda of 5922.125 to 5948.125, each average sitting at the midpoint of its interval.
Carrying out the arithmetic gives 1.2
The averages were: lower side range 29.5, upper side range 28.1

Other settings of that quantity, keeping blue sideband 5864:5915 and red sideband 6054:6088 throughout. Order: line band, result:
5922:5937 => 0.77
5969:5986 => 0.66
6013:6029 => -0.15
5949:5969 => 0.66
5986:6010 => 0.75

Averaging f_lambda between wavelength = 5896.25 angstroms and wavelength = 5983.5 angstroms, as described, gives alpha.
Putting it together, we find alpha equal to 28.1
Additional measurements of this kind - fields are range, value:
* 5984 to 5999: 27.7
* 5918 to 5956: 28.1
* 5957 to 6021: 28.2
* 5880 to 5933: 28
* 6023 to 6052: 28.9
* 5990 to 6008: 28.5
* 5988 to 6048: 29.1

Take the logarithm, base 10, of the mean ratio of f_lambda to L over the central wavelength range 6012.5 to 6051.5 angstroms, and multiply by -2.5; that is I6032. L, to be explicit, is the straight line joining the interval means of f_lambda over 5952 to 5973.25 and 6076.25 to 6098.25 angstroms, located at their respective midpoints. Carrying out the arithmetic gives -0.04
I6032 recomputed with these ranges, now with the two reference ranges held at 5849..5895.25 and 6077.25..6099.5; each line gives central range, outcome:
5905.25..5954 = 0.004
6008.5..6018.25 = -0.067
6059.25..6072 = 0.010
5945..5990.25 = 0.033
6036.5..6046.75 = -0.013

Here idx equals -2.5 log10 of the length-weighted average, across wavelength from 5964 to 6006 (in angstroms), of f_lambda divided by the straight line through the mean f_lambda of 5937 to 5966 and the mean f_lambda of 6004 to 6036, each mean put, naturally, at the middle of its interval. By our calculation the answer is 0.04 mag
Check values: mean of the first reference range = 28.4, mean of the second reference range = 29.4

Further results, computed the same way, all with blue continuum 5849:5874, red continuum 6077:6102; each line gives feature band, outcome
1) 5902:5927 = -0.024 mag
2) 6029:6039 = -0.102 mag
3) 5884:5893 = 0.009 mag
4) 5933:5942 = -0.024 mag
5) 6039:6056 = 0.012 mag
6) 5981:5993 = 0.046 mag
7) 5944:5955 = -0.015 mag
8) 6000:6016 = -0.021 mag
